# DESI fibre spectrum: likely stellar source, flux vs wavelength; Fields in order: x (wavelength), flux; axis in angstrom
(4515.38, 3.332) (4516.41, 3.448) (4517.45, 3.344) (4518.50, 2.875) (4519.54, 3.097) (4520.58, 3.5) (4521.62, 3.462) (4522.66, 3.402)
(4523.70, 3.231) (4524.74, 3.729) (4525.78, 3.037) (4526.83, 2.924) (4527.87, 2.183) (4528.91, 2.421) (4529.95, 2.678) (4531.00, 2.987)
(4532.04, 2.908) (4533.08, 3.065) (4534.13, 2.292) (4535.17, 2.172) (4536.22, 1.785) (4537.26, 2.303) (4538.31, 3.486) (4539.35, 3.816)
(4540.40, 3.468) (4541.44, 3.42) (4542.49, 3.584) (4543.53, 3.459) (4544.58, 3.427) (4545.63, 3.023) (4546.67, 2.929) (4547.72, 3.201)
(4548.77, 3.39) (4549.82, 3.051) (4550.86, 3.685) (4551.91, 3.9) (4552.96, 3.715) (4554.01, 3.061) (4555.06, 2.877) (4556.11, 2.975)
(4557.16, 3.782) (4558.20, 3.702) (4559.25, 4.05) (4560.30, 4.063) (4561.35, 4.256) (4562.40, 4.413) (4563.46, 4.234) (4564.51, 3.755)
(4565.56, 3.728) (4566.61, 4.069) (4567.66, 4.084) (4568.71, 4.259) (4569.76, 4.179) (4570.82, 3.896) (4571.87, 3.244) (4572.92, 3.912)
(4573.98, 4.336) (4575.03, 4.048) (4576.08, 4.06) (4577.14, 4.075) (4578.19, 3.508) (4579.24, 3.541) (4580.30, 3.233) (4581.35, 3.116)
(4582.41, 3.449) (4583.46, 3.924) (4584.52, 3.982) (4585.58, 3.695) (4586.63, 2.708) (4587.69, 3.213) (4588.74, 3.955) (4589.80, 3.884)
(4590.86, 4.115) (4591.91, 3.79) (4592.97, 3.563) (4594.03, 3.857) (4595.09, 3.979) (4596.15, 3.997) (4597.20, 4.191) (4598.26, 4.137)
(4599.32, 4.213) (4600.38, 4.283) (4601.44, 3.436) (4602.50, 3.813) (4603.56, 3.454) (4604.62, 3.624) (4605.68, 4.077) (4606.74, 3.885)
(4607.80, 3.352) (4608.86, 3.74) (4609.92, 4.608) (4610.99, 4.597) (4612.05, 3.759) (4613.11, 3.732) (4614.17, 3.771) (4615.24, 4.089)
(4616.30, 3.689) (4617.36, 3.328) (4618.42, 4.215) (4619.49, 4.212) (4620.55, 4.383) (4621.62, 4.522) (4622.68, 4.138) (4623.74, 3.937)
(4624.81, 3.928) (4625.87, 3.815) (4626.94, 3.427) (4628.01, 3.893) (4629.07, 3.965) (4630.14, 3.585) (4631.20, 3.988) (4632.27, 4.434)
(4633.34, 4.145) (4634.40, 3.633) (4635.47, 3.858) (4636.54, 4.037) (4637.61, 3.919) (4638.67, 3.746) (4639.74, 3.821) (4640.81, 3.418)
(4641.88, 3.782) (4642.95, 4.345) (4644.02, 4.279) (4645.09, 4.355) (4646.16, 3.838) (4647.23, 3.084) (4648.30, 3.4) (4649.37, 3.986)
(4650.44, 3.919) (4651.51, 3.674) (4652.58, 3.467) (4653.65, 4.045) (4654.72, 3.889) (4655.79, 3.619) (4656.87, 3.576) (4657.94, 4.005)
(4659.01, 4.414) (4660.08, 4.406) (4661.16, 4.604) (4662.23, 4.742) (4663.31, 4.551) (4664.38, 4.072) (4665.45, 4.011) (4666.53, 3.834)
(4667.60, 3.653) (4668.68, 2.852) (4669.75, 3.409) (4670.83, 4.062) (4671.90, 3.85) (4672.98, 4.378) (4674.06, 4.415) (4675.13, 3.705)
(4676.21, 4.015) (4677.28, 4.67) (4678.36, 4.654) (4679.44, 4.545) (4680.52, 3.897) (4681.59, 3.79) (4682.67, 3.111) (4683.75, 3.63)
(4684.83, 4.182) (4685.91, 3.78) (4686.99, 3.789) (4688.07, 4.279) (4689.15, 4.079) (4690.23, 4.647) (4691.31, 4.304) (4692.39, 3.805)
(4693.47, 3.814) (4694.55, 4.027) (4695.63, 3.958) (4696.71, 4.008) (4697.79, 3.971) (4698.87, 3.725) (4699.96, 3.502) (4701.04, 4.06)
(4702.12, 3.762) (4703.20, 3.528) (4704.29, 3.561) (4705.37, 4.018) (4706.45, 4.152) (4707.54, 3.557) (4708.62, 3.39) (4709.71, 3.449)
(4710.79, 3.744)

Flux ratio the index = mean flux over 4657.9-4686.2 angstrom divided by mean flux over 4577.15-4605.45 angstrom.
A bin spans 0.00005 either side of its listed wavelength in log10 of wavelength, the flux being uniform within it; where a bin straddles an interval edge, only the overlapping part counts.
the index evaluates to 1.1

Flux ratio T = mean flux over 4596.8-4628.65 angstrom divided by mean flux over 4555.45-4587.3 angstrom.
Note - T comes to 1.0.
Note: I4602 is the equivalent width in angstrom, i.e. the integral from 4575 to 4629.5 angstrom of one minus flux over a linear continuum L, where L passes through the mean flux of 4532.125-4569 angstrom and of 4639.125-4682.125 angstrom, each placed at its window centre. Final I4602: -2.3 angstrom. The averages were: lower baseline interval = 3.43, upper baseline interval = 3.98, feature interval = 3.84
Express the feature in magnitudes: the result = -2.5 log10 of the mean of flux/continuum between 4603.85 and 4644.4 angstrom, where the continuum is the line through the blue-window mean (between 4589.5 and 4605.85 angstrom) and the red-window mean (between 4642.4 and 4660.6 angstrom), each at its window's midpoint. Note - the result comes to -0.010 mag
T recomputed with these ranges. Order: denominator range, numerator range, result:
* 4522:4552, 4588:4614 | 1.28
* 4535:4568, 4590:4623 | 1.14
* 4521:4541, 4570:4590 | 1.26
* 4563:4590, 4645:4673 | 1.03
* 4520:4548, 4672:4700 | 1.33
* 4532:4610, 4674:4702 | 1.11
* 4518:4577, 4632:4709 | 1.15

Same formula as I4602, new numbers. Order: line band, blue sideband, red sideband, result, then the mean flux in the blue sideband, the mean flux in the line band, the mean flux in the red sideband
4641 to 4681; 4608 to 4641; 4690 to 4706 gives -0.73 angstrom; 3.95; 4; 3.9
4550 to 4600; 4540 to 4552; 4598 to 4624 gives -2.33 angstrom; 3.36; 3.79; 3.96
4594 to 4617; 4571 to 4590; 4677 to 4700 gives -1.09 angstrom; 3.66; 3.92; 4.01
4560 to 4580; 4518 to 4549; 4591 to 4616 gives -2.76 angstrom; 3.04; 3.97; 3.91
